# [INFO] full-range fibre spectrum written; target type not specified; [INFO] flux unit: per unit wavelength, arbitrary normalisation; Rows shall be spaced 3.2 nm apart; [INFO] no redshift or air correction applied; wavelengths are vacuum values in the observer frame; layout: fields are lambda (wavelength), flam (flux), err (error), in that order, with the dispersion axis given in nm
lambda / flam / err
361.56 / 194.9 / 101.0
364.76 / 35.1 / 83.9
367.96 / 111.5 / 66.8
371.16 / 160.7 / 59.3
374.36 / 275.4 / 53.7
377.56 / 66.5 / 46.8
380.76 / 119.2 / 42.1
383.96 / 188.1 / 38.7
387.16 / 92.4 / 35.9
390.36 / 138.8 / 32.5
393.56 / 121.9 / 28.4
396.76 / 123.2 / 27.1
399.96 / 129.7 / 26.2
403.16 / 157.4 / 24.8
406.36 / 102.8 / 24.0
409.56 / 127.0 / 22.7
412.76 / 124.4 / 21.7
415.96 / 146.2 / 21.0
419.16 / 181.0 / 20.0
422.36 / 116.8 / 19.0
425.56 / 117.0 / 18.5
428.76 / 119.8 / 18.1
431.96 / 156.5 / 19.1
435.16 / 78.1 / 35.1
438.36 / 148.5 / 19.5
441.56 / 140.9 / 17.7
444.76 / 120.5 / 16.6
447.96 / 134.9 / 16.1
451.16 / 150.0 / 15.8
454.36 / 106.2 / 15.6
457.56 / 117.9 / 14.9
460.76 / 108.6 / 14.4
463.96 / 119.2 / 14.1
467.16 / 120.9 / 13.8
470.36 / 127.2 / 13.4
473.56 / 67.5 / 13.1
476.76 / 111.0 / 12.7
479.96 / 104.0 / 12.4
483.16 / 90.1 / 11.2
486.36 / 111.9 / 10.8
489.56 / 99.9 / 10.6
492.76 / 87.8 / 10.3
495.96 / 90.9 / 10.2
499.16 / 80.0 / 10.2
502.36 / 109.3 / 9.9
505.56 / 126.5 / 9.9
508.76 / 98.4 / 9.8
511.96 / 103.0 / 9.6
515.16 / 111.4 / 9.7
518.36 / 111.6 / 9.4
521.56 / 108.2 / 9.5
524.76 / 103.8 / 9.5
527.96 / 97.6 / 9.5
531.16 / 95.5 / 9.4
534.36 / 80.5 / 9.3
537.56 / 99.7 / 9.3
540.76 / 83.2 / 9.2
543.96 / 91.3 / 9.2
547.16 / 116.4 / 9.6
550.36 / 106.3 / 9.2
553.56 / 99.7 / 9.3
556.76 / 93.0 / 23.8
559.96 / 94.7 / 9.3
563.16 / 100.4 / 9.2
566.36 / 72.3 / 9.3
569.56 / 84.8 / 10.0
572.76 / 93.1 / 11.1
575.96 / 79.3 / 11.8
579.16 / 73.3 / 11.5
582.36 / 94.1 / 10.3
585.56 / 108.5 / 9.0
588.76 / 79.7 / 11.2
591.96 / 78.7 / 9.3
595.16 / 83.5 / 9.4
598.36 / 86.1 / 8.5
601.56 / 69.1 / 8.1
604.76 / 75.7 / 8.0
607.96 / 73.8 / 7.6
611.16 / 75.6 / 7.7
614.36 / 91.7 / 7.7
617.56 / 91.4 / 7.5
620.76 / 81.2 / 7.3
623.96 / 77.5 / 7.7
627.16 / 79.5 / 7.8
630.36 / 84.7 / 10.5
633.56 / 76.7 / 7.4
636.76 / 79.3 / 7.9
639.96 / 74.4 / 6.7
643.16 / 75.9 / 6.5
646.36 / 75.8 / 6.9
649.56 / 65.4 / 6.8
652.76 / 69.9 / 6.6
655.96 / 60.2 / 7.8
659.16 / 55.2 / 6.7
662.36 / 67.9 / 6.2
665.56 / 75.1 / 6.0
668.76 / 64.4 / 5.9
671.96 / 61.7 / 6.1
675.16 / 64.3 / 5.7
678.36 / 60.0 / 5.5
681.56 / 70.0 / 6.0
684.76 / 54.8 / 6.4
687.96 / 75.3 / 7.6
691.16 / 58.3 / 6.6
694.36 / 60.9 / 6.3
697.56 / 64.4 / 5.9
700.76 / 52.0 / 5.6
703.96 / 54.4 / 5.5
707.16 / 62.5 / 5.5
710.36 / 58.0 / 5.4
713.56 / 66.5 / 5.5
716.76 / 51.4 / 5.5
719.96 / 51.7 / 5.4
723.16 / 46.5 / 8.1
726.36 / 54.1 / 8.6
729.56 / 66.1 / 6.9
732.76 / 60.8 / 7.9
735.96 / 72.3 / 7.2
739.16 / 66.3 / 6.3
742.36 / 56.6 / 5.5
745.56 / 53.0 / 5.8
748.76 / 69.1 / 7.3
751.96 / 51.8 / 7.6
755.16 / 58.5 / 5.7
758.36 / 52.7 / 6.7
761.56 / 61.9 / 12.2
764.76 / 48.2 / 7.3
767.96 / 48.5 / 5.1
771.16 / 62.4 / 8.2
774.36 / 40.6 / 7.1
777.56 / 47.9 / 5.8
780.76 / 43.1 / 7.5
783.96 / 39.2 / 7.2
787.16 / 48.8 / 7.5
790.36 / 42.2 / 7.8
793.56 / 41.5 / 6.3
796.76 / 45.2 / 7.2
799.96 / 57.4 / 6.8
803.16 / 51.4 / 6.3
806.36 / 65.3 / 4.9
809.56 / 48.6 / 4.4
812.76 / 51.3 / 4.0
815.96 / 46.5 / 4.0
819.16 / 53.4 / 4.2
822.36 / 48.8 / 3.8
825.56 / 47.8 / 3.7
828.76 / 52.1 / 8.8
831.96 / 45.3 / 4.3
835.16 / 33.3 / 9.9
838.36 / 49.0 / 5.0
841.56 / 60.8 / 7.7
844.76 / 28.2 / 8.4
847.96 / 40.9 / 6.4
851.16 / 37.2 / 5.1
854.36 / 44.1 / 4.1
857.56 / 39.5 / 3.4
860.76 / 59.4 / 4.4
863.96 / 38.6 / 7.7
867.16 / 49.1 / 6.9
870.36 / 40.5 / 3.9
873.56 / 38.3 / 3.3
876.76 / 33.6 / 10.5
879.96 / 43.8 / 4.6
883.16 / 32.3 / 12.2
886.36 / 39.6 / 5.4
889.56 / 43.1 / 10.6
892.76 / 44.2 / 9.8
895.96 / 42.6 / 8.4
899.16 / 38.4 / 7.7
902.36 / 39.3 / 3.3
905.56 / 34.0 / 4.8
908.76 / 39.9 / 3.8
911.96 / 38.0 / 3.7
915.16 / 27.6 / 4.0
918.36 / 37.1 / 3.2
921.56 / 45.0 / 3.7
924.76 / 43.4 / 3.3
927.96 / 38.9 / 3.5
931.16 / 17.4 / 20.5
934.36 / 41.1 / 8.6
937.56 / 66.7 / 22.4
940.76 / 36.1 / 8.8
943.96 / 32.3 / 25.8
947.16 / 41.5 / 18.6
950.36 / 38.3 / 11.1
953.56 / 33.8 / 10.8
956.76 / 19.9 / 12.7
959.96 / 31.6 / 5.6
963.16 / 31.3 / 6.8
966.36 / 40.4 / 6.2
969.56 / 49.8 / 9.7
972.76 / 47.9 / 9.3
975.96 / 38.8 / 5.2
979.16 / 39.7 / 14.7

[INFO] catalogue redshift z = 1.56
